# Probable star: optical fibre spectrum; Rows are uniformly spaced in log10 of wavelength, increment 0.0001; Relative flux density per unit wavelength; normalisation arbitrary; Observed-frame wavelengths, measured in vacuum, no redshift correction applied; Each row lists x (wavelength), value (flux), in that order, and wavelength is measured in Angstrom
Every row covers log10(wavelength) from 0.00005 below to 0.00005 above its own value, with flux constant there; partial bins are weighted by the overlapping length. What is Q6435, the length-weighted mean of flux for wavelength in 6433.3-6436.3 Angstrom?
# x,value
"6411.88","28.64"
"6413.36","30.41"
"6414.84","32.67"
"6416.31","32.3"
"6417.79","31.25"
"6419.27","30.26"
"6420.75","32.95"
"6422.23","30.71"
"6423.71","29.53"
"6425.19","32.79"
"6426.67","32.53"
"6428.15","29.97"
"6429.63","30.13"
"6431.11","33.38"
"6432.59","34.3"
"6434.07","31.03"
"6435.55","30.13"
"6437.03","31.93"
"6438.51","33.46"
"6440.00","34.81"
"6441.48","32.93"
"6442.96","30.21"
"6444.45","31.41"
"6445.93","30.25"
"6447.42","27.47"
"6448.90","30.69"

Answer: 30.7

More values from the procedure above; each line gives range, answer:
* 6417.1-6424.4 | 30.9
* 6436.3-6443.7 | 32.7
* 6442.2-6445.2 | 30.8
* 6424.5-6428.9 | 31.7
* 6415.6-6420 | 31.2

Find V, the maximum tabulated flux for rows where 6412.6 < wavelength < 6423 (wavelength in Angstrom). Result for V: 32.95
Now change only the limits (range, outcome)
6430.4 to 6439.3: 34.3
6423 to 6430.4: 32.79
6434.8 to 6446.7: 34.81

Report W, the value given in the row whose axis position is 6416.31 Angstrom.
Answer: 32.3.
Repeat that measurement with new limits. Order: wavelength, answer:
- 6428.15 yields 29.97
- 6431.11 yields 33.38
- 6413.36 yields 30.41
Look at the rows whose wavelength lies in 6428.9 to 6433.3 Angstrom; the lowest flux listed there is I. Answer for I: 30.13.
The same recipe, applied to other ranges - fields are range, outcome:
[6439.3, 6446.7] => 30.21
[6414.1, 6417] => 32.3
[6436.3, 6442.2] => 31.93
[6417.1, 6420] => 30.26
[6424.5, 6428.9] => 29.97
